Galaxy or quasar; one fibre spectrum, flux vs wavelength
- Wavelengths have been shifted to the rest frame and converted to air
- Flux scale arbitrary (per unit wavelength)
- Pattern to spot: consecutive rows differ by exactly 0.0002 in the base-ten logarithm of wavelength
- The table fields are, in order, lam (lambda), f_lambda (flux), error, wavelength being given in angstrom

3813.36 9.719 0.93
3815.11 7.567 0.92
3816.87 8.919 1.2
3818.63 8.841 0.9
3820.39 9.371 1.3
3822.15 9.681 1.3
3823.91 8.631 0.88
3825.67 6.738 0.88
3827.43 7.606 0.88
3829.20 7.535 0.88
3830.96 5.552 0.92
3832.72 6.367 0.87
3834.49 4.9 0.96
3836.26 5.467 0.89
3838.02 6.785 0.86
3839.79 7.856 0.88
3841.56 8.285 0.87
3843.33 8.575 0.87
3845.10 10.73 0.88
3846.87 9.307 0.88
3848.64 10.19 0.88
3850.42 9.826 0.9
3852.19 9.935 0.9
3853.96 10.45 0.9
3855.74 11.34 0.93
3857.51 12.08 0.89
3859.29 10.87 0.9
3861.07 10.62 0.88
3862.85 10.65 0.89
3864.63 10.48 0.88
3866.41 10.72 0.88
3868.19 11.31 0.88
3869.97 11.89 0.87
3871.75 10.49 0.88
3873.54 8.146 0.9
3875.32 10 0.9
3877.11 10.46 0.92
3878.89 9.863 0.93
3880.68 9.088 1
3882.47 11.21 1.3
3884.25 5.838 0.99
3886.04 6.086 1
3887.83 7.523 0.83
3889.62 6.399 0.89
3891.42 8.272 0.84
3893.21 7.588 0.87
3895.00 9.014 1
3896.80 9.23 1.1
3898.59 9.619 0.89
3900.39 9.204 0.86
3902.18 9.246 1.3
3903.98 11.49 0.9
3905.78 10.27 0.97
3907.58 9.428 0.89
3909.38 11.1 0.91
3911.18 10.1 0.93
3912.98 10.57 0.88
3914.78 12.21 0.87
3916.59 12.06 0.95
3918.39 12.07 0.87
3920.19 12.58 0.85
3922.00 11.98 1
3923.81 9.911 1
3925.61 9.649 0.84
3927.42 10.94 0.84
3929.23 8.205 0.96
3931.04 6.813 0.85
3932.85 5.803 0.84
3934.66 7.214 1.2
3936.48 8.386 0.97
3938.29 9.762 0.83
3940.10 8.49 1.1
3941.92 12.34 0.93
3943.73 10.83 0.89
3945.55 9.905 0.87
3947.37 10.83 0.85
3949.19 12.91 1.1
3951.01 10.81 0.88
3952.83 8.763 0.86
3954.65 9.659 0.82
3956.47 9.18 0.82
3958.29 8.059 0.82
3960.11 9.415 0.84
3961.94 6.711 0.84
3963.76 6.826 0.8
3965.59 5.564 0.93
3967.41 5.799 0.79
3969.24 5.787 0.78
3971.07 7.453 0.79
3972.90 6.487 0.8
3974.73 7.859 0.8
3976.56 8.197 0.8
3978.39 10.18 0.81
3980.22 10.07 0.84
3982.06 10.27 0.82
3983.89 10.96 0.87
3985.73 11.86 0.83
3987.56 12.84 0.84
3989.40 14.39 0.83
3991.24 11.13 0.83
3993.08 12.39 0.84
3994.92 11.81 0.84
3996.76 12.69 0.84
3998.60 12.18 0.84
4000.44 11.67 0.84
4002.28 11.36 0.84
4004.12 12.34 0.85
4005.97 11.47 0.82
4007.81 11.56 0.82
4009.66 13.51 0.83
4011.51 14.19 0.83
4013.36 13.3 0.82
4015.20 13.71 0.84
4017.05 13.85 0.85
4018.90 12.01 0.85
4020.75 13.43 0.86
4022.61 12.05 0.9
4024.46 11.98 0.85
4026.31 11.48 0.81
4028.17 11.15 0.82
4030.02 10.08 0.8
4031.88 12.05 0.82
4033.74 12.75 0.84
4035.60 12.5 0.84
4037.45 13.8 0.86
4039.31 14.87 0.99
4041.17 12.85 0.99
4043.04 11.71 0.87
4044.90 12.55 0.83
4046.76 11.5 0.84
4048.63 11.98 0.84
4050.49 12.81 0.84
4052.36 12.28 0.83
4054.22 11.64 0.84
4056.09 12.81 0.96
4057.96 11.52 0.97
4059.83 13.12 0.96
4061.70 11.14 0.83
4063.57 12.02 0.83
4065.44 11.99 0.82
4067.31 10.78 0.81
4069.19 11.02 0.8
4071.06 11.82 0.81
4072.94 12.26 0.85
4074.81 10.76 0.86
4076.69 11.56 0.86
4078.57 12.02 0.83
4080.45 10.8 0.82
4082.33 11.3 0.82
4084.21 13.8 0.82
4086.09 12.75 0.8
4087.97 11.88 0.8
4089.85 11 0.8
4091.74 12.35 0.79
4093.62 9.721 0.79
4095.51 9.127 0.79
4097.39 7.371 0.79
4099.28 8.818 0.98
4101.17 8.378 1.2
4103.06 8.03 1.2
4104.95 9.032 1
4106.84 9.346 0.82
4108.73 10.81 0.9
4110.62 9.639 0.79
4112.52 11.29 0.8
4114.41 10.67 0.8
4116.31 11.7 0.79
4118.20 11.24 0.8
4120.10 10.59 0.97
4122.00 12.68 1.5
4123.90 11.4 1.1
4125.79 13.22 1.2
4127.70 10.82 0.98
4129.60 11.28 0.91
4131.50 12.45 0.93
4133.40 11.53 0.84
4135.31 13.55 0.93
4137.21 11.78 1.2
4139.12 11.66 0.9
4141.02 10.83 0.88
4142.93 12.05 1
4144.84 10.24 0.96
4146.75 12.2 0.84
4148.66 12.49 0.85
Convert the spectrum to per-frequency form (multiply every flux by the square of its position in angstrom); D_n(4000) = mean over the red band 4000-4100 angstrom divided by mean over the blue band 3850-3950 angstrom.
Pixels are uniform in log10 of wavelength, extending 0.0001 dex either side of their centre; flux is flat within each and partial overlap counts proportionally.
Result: 1.3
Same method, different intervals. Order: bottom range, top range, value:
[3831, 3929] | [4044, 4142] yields 1.31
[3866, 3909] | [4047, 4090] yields 1.40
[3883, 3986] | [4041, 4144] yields 1.33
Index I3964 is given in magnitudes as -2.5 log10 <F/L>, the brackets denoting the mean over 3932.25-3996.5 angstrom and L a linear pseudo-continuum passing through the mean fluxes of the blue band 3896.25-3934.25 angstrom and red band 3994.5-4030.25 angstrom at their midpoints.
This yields 0.19 mag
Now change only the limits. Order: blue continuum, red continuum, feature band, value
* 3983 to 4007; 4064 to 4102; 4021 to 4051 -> -0.06 mag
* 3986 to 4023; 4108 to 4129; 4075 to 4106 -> 0.11 mag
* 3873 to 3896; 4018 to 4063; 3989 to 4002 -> -0.10 mag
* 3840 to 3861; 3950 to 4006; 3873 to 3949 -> 0.04 mag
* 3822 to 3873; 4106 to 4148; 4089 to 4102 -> 0.17 mag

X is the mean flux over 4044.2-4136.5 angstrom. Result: 11.3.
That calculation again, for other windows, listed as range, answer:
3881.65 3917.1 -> 9.29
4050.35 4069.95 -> 11.9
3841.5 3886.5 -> 10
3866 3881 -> 10.2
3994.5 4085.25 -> 12.2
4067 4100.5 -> 11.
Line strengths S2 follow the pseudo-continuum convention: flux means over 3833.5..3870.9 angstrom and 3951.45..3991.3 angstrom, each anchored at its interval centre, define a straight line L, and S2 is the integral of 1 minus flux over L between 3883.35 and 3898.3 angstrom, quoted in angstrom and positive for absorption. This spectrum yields 2.9 angstrom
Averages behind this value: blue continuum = 9.63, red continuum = 8.96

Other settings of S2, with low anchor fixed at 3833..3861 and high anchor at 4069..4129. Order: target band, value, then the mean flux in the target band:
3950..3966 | 2.30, 8.45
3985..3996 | -2.53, 12.4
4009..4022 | -3.96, 13.4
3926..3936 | 1.82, 7.91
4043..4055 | -1.83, 12.1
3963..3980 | 4.63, 7.25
